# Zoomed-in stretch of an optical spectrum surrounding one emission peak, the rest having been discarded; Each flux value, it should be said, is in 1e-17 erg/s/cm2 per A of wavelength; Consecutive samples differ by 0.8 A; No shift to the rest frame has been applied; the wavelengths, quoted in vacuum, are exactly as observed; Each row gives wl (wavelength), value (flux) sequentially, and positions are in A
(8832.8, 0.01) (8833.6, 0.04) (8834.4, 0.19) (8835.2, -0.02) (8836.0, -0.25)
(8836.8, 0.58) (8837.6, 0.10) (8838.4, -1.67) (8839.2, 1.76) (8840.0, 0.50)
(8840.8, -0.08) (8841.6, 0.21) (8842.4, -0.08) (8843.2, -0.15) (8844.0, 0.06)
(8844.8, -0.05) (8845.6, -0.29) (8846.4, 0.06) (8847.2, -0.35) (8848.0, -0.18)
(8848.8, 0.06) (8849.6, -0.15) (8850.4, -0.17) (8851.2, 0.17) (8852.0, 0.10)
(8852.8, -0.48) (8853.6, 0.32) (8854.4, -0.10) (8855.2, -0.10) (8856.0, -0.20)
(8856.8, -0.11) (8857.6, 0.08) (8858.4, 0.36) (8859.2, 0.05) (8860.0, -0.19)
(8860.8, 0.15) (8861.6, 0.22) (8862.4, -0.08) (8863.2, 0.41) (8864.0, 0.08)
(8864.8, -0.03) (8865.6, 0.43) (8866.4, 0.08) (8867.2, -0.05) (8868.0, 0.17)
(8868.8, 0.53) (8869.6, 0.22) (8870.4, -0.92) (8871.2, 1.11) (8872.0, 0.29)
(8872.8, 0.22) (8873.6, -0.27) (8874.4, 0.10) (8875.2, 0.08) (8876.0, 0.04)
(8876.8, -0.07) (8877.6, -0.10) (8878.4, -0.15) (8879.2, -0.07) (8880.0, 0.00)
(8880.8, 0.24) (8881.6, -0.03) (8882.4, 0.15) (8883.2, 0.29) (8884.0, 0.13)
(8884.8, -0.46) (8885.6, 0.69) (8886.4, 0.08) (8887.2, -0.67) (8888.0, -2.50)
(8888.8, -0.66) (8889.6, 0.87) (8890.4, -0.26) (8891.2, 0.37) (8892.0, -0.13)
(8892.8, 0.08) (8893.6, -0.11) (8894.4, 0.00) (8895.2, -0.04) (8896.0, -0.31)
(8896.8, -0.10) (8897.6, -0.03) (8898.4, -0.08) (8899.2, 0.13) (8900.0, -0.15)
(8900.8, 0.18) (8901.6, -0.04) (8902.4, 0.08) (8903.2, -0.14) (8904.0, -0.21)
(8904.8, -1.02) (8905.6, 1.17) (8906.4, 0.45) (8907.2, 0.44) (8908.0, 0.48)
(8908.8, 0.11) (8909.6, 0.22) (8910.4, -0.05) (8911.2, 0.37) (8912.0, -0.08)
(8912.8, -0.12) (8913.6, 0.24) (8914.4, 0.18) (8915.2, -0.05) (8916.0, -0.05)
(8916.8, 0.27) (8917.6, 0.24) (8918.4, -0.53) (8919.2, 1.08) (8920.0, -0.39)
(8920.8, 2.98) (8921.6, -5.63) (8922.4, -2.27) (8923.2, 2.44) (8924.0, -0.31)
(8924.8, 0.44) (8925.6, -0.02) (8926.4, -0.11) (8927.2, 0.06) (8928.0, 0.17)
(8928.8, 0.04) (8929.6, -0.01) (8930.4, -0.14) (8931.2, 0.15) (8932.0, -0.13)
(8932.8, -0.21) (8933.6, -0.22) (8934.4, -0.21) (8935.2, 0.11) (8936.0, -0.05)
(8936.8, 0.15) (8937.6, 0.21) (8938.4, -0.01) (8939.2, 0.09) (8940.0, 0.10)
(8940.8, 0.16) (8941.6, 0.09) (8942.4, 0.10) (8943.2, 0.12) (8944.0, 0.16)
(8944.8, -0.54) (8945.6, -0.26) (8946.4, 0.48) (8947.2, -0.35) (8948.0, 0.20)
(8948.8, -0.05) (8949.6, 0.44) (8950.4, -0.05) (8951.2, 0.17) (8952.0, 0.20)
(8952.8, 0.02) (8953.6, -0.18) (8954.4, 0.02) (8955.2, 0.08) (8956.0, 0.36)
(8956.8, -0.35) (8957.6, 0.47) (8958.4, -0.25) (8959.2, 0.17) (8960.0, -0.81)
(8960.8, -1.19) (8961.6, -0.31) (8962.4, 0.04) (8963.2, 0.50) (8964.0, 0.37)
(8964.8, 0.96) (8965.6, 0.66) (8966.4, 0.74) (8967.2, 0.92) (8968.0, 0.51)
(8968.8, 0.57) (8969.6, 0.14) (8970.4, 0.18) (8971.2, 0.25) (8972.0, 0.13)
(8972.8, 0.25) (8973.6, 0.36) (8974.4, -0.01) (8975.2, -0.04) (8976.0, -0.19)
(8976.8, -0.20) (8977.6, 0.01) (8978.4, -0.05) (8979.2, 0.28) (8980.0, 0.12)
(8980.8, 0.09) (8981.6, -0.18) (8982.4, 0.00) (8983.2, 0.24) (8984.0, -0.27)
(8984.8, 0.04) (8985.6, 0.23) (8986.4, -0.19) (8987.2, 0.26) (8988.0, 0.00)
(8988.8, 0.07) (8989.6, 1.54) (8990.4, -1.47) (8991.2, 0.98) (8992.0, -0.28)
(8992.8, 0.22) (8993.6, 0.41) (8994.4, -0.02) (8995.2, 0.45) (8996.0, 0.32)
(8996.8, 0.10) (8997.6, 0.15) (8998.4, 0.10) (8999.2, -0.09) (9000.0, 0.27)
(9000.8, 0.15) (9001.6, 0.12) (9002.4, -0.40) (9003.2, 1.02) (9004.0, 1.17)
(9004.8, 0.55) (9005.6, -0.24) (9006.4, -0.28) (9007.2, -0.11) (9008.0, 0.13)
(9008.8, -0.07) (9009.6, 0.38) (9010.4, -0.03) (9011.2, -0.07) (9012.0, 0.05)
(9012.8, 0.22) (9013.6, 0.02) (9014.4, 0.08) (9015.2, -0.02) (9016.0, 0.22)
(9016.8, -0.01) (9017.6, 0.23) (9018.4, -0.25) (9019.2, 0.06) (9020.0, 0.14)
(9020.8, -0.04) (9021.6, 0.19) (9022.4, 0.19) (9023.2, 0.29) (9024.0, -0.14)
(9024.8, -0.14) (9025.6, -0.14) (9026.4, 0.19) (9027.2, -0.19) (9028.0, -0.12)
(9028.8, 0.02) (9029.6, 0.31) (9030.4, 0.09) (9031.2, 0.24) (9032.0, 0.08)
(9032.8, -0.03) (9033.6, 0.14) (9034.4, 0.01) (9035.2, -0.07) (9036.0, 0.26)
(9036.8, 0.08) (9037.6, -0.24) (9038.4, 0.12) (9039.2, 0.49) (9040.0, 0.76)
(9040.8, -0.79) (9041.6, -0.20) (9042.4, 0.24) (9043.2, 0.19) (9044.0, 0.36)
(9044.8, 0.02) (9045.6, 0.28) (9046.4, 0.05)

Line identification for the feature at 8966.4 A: H-beta 4861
